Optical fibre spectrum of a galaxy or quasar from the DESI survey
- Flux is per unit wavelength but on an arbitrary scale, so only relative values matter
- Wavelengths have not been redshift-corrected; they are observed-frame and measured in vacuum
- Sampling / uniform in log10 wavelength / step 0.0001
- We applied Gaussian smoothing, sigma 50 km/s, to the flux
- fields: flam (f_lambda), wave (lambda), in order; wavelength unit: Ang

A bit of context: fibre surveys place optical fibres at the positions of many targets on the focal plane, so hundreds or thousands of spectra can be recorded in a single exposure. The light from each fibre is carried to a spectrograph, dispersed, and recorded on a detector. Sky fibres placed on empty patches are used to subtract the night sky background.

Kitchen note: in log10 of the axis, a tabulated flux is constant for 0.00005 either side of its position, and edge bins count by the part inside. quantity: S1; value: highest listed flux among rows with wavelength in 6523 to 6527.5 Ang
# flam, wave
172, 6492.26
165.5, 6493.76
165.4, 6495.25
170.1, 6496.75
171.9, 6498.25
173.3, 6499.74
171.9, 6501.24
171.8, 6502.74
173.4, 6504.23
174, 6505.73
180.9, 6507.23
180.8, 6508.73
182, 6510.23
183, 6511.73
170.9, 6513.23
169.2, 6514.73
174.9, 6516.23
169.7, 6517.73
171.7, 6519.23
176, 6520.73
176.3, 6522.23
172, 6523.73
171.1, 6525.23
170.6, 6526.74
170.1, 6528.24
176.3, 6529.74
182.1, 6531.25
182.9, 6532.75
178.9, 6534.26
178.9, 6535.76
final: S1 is 172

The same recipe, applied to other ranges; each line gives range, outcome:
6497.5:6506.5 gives 174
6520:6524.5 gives 176.3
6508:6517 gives 183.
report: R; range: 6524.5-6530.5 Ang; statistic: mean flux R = 172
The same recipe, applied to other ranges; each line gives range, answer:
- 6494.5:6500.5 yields 170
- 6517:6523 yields 174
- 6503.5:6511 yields 178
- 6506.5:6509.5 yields 181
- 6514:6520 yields 171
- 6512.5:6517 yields 172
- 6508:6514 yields 179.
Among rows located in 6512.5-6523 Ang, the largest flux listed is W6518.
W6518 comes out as 176.3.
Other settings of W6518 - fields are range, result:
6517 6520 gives 171.7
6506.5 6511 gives 182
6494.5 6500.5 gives 173.3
